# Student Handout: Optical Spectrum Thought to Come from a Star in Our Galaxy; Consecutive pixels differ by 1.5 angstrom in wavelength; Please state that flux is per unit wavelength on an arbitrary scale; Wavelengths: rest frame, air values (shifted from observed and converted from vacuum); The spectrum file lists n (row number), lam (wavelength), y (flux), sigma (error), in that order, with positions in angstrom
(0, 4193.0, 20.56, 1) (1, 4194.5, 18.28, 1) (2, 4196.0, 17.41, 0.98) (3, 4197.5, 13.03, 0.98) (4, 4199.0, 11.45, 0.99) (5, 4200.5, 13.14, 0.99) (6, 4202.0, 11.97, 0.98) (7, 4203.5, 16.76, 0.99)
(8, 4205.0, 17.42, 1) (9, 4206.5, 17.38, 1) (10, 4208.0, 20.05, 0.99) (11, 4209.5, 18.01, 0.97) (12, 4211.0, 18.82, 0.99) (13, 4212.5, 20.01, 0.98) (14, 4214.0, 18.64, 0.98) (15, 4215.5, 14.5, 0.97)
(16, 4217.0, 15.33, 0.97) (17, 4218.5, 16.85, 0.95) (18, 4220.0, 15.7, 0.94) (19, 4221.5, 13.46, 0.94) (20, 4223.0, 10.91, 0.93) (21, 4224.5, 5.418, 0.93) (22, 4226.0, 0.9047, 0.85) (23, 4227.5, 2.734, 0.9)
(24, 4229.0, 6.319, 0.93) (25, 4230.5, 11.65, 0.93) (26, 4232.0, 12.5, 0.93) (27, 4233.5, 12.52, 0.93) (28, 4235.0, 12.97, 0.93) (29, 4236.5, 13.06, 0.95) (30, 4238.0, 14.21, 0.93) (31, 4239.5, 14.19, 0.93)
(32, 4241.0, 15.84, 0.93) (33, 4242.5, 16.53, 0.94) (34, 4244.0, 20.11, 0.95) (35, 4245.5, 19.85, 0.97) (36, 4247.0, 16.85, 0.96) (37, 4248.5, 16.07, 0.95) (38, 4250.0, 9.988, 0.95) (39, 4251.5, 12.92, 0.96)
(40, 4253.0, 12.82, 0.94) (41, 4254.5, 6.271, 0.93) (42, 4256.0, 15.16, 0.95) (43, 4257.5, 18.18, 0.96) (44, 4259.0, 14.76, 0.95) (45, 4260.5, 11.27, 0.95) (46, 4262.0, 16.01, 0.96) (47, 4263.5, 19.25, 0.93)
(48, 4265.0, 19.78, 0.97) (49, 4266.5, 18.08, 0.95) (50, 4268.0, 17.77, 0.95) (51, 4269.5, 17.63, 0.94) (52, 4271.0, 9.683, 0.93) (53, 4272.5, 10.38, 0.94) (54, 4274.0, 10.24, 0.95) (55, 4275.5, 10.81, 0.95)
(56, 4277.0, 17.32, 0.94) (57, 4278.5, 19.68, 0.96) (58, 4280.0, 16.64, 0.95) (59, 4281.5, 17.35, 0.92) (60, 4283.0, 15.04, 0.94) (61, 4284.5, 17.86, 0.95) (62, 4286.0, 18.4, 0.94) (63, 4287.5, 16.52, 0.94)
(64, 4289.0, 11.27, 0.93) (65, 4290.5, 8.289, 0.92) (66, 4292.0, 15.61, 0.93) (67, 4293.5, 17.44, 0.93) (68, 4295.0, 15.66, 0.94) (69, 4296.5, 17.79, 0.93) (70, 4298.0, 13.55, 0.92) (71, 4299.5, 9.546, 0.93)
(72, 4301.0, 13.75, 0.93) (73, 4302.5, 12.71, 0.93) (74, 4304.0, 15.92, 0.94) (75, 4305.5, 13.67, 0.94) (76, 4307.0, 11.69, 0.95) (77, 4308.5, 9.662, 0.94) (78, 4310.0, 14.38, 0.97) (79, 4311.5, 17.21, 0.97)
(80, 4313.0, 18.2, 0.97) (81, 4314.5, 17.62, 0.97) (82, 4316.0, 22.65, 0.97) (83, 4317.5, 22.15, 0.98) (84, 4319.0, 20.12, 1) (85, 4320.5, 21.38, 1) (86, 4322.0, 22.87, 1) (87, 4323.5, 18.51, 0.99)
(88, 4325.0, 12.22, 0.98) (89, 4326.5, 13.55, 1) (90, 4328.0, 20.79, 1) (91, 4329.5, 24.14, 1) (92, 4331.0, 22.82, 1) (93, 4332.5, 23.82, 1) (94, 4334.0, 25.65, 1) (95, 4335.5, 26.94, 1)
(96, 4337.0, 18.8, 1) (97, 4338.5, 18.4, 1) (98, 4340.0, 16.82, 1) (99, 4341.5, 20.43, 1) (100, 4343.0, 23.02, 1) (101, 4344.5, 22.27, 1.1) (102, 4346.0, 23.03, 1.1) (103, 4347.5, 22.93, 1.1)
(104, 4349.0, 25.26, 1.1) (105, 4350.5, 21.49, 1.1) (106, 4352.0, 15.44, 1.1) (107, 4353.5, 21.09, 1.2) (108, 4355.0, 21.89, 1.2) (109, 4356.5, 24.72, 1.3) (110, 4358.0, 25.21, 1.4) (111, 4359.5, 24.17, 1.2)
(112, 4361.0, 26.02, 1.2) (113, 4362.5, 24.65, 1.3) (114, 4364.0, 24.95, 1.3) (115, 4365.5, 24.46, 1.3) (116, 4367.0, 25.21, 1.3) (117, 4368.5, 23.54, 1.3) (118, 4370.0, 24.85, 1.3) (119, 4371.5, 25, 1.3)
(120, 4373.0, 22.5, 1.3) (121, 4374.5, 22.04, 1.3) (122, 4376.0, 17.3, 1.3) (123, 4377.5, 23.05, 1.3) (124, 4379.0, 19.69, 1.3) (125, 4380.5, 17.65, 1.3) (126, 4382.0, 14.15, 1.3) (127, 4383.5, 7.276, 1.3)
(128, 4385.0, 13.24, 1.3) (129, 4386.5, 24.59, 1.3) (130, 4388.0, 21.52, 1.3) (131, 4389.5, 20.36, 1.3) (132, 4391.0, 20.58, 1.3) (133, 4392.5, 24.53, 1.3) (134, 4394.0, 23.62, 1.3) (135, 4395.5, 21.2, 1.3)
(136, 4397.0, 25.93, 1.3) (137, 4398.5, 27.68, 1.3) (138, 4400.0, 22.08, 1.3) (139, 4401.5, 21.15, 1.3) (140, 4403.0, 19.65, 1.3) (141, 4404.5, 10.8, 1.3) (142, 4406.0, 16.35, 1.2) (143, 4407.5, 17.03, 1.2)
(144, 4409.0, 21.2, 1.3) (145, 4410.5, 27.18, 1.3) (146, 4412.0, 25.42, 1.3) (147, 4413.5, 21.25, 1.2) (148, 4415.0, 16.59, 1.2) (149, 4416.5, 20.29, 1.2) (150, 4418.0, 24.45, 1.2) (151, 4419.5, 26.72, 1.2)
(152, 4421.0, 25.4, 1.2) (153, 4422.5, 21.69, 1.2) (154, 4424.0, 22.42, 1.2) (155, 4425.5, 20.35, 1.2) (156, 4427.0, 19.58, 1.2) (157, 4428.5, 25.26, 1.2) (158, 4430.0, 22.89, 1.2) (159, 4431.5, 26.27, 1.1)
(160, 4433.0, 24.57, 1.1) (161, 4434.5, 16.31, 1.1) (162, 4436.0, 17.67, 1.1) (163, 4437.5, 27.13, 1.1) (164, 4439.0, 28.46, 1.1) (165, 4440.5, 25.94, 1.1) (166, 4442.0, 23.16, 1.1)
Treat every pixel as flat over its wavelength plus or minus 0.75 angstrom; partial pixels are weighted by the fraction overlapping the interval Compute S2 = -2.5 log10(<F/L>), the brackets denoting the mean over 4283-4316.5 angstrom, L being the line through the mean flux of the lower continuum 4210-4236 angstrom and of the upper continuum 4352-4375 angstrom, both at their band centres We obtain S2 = 0.24 mag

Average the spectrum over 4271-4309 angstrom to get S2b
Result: 14.2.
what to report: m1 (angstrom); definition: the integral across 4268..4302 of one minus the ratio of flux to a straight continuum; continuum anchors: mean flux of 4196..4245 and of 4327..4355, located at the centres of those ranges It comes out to 6.5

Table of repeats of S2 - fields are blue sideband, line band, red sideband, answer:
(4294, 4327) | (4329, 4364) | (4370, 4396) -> -0.24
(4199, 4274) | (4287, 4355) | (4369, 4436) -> -0.02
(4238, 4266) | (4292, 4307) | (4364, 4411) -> 0.20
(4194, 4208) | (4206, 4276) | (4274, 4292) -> 0.09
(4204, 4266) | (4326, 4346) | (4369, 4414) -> -0.17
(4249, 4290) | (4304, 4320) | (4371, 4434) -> 0.01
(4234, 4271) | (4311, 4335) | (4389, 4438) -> -0.12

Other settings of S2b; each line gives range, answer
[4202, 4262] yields 14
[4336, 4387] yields 21.3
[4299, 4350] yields 19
